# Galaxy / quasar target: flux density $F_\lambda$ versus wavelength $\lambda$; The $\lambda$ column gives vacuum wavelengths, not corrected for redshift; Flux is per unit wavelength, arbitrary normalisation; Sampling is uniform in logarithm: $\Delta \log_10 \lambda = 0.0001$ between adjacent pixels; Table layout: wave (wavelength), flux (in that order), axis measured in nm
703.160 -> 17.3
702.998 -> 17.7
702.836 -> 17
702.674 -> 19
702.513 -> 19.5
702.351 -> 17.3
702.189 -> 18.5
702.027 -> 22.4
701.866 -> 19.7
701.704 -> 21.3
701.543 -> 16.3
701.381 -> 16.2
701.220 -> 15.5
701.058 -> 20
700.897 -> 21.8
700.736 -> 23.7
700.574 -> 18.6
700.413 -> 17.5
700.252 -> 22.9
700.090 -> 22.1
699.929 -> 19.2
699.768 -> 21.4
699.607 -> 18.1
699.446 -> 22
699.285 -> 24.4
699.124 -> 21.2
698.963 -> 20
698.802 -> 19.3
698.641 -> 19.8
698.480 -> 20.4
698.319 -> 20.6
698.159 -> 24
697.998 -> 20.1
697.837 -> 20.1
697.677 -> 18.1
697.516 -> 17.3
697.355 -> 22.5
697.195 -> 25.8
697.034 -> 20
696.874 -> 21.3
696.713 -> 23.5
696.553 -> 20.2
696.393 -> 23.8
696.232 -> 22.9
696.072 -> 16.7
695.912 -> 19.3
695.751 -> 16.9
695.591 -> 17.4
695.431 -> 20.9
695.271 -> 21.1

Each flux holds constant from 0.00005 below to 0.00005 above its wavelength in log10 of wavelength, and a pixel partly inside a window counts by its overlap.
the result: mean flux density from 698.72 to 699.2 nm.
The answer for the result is 20.1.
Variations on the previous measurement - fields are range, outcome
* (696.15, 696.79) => 22.6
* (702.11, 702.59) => 18.4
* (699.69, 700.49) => 20.6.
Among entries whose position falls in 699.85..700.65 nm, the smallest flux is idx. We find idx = 17.5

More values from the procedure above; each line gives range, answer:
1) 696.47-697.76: 17.3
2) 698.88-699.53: 20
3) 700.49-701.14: 18.6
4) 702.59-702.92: 17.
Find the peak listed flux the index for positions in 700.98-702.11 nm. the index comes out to 22.4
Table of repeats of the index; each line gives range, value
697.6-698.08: 20.1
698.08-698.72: 24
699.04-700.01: 24.4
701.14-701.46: 16.2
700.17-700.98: 23.7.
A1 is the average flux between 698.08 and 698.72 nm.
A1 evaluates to 21.2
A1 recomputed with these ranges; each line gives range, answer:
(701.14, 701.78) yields 17.3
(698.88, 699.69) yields 21.1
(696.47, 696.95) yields 21.7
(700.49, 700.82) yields 21.1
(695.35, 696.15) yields 18.2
